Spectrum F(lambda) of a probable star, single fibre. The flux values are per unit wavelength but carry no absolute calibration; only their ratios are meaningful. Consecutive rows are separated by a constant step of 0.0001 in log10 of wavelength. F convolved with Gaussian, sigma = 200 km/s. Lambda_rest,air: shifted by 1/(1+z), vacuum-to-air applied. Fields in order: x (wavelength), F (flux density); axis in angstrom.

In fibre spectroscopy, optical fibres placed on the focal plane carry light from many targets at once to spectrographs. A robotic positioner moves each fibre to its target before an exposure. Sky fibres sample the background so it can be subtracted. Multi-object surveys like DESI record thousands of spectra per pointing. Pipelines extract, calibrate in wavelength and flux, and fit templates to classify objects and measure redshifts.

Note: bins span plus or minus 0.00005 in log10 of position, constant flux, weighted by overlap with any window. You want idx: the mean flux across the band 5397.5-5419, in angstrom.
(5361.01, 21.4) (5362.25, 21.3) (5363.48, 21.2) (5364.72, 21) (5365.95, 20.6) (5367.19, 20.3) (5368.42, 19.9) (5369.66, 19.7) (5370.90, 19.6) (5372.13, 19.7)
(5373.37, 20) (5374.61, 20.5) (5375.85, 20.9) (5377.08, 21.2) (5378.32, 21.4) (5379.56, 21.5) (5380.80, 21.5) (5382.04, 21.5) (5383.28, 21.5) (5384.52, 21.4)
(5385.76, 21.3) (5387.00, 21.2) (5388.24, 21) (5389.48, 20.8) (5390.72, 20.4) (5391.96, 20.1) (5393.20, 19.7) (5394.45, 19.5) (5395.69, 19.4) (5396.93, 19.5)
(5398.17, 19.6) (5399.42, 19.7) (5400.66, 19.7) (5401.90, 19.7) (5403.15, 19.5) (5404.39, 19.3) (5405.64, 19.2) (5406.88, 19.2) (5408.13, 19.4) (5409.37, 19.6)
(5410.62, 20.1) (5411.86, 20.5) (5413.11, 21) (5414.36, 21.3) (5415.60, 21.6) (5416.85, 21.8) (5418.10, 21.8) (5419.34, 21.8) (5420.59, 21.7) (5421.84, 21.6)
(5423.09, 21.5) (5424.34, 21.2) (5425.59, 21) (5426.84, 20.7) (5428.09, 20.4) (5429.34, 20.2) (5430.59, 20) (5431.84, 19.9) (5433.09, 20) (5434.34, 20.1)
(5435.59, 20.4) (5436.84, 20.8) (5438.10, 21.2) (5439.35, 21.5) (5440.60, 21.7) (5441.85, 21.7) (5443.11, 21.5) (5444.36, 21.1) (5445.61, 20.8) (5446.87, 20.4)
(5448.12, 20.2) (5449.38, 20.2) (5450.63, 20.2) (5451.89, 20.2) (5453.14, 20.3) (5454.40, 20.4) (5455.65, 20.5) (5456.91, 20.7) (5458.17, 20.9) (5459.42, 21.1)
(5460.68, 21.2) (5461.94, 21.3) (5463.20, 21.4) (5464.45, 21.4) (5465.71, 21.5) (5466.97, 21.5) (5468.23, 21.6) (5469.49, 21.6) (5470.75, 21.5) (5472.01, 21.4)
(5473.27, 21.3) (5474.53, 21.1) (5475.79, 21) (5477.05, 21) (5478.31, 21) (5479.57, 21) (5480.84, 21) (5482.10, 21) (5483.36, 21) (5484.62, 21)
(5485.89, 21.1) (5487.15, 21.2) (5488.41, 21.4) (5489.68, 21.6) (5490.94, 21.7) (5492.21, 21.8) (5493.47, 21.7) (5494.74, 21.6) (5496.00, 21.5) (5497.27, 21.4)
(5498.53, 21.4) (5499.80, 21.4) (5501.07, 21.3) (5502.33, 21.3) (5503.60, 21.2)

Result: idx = 20.2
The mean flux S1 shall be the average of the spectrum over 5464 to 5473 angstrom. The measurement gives 21.5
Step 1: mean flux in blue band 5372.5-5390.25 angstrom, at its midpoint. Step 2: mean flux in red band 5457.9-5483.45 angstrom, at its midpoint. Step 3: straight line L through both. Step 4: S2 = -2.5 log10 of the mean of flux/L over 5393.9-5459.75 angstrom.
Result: 0.03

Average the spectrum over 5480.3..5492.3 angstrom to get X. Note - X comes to 21.3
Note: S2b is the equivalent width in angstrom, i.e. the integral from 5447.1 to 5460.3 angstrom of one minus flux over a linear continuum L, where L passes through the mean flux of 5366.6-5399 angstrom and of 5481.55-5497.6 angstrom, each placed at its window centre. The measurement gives 0.38 angstrom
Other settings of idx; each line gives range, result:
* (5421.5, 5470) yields 20.9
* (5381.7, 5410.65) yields 20.1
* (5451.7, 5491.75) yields 21.1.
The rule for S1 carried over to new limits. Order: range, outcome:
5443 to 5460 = 20.6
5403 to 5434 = 20.6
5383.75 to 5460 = 20.5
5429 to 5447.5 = 20.8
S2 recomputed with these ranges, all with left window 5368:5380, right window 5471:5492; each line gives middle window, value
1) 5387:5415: 0.036 mag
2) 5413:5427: -0.036 mag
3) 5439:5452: 0.003 mag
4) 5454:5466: -0.001 mag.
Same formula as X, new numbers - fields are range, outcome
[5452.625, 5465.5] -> 20.9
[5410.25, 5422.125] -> 21.3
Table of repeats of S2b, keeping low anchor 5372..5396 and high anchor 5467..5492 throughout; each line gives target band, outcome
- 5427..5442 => 0.3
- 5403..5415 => 0.5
